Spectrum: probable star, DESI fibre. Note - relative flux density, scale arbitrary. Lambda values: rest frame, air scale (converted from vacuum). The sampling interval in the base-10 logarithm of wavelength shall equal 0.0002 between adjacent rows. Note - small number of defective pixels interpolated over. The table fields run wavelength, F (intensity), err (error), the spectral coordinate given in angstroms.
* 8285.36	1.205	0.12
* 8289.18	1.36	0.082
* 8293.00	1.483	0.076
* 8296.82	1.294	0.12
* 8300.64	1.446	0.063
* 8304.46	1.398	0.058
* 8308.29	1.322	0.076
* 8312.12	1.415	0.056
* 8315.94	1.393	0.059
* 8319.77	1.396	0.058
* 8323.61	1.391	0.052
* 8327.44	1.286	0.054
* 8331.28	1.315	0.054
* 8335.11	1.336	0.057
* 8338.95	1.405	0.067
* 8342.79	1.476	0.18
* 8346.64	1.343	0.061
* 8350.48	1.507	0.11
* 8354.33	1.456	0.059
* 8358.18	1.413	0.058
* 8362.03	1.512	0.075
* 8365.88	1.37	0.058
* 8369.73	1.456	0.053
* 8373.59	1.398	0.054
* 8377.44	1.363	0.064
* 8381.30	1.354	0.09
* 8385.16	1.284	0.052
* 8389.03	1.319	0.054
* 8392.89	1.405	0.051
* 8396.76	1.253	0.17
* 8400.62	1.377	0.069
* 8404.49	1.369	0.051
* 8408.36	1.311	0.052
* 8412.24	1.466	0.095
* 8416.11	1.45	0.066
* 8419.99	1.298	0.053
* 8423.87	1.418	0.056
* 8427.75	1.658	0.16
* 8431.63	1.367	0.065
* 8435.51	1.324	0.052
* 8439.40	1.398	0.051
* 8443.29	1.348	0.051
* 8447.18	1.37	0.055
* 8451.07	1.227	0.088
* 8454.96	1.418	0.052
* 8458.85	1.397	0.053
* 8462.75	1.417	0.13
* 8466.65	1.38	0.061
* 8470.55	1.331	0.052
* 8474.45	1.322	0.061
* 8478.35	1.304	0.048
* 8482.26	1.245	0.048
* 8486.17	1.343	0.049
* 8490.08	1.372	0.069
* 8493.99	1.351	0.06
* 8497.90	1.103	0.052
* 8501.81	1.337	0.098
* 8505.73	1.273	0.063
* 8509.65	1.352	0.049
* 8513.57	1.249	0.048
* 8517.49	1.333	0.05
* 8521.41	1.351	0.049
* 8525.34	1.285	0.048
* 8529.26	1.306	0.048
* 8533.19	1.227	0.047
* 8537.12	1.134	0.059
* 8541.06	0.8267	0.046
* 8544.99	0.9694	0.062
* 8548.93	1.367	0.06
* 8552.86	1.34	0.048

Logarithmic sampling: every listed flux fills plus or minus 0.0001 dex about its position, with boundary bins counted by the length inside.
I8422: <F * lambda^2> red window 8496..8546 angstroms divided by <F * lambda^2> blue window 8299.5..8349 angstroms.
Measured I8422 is 0.9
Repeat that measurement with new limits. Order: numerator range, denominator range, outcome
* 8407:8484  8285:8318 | 1.03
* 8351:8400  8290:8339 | 1.02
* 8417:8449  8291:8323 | 1.04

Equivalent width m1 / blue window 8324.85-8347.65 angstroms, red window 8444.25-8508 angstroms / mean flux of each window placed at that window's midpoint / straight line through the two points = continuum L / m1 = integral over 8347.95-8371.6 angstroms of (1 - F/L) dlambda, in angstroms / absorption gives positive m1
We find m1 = -1.6 angstroms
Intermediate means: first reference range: 1.36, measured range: 1.45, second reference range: 1.32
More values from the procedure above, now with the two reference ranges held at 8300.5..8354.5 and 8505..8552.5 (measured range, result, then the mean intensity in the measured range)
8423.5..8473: -3.7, 1.39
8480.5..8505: -0.7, 1.29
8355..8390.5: -1.0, 1.39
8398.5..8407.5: -0.2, 1.36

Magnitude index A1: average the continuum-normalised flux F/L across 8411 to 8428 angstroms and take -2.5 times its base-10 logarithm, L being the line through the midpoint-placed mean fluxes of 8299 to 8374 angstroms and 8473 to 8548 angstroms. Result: -0.09 mag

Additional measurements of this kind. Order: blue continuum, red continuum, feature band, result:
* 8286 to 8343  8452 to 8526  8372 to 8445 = -0.02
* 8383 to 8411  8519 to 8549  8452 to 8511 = -0.08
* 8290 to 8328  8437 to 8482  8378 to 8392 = 0.03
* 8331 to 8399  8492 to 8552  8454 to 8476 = -0.07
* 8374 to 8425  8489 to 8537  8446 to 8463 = -0.03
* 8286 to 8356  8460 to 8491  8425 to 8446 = -0.05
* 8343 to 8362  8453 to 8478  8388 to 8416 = 0.04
